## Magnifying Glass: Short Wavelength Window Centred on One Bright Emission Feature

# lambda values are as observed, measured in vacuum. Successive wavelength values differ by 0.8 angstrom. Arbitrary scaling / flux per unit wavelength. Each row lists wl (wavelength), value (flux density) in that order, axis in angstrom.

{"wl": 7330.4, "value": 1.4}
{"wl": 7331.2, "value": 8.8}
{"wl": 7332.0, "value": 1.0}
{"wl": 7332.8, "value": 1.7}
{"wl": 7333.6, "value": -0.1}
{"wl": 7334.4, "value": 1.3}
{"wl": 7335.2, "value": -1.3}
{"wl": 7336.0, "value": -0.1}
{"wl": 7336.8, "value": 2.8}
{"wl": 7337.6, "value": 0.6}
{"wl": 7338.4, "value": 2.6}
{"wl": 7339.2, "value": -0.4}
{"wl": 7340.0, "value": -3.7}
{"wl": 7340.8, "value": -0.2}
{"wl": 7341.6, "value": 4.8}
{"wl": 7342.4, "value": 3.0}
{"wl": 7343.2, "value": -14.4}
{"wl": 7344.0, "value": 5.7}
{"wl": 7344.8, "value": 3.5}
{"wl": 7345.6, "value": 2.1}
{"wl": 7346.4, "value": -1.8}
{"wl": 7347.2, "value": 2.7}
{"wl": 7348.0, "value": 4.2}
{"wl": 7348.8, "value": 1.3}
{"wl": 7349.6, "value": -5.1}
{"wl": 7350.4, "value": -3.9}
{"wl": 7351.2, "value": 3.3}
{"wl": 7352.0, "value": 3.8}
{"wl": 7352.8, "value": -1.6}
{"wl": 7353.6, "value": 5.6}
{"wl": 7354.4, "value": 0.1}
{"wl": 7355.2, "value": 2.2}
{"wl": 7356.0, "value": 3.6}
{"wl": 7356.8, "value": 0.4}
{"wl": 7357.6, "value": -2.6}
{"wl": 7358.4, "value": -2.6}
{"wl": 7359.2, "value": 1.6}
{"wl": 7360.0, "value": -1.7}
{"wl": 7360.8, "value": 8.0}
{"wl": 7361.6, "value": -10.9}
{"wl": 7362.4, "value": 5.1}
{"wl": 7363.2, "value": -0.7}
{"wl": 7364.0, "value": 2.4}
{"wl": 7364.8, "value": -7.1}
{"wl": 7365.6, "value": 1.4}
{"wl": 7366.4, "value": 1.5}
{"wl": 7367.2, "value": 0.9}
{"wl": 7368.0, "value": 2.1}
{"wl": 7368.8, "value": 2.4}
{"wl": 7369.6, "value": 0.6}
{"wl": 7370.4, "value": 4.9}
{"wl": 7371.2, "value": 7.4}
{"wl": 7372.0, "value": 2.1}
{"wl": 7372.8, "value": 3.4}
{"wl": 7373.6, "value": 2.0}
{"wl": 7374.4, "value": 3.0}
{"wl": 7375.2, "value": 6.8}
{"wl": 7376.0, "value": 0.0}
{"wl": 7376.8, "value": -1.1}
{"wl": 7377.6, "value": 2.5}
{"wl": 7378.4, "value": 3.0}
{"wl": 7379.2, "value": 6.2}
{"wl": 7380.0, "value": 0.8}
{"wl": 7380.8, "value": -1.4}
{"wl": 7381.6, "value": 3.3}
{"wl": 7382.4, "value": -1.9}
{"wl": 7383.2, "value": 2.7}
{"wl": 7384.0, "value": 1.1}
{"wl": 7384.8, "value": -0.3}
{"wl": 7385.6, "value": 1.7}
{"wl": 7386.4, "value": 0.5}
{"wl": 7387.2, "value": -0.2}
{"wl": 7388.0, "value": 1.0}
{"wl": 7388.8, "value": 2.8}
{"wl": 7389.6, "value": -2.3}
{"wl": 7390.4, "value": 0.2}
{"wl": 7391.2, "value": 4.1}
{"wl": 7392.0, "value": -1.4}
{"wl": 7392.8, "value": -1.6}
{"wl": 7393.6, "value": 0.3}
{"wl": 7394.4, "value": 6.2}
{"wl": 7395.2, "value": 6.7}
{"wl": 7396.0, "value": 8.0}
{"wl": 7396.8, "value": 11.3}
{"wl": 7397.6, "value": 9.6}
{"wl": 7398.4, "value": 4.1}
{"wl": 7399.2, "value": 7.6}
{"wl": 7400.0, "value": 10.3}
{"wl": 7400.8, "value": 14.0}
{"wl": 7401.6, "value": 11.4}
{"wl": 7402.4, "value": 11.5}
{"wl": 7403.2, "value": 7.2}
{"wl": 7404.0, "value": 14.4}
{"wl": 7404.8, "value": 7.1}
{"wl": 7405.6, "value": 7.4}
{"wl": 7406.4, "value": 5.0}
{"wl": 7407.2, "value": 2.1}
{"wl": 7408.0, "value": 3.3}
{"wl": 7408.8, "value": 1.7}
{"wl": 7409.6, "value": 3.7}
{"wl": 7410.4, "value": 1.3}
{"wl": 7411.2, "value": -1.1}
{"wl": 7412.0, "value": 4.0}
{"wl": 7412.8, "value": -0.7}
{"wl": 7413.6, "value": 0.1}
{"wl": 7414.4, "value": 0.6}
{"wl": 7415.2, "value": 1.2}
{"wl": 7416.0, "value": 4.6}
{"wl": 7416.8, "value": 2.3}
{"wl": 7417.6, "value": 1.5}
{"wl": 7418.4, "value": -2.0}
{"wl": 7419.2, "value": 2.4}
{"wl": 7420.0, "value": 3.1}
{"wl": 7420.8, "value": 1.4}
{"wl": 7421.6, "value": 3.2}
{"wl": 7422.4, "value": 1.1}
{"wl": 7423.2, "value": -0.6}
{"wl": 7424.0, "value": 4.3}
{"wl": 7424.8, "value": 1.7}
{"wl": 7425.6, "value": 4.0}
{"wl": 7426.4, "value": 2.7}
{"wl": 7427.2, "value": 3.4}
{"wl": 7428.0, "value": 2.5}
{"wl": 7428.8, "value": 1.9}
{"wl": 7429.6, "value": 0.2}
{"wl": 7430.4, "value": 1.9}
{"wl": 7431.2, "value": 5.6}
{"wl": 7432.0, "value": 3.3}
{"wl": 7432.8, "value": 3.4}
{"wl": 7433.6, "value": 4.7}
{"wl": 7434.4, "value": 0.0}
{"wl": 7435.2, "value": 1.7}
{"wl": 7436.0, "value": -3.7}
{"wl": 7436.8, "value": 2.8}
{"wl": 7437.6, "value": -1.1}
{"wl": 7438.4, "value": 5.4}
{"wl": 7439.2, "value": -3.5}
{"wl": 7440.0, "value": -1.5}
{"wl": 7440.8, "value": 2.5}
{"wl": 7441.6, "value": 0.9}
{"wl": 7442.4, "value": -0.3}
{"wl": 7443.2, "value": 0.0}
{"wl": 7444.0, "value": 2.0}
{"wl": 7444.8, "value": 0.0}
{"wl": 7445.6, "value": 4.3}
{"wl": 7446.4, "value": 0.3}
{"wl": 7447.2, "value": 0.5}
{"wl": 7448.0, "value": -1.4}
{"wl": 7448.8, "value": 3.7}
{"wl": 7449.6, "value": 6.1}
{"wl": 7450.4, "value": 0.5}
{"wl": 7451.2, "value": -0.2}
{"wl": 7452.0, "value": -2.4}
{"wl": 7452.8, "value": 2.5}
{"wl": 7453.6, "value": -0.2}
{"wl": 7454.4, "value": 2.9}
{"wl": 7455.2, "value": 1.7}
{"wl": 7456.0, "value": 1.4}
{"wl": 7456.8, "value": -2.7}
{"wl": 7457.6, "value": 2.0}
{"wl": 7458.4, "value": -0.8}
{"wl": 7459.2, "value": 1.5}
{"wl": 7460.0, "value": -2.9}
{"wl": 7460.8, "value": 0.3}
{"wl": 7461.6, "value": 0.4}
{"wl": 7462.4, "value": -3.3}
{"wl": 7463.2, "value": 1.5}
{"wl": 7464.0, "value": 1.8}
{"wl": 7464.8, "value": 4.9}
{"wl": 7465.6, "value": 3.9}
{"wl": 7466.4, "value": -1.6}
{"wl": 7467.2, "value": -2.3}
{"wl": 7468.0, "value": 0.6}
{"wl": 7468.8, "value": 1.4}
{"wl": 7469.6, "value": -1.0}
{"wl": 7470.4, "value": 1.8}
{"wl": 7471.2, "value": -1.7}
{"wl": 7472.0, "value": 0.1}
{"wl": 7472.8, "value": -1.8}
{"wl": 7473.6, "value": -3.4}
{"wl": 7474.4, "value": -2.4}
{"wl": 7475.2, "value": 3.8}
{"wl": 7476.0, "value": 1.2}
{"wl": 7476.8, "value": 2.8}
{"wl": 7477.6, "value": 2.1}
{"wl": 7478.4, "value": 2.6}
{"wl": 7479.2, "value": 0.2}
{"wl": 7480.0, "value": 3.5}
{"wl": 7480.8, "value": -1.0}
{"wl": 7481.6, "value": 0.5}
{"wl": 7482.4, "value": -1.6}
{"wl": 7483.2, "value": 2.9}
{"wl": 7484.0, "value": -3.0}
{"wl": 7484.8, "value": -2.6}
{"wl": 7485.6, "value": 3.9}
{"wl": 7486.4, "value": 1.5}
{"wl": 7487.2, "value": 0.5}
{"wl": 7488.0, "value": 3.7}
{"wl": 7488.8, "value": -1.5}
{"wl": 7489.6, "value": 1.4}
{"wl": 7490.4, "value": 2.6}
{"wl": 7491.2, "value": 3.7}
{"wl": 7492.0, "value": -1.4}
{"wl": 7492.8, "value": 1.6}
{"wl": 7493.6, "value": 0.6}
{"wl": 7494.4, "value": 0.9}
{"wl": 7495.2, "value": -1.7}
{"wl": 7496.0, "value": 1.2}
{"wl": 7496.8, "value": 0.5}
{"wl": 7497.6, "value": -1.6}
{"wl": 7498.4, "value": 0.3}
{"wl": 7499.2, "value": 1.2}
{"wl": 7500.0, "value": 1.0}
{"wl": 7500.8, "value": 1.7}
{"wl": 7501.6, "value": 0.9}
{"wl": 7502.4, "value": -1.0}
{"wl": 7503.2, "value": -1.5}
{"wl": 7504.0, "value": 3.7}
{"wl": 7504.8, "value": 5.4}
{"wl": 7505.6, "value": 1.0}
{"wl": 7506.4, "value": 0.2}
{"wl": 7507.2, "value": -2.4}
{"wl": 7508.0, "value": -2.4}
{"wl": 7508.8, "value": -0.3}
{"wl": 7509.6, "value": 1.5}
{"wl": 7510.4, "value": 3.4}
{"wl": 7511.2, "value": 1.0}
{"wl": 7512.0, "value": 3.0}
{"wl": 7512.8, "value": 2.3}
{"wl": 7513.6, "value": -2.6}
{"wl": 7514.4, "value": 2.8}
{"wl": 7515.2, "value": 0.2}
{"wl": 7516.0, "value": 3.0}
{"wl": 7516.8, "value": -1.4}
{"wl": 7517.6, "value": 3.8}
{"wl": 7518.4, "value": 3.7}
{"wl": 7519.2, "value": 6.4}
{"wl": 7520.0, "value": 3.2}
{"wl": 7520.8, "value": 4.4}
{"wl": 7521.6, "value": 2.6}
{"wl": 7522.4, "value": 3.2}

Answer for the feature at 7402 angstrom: [O II] 3727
